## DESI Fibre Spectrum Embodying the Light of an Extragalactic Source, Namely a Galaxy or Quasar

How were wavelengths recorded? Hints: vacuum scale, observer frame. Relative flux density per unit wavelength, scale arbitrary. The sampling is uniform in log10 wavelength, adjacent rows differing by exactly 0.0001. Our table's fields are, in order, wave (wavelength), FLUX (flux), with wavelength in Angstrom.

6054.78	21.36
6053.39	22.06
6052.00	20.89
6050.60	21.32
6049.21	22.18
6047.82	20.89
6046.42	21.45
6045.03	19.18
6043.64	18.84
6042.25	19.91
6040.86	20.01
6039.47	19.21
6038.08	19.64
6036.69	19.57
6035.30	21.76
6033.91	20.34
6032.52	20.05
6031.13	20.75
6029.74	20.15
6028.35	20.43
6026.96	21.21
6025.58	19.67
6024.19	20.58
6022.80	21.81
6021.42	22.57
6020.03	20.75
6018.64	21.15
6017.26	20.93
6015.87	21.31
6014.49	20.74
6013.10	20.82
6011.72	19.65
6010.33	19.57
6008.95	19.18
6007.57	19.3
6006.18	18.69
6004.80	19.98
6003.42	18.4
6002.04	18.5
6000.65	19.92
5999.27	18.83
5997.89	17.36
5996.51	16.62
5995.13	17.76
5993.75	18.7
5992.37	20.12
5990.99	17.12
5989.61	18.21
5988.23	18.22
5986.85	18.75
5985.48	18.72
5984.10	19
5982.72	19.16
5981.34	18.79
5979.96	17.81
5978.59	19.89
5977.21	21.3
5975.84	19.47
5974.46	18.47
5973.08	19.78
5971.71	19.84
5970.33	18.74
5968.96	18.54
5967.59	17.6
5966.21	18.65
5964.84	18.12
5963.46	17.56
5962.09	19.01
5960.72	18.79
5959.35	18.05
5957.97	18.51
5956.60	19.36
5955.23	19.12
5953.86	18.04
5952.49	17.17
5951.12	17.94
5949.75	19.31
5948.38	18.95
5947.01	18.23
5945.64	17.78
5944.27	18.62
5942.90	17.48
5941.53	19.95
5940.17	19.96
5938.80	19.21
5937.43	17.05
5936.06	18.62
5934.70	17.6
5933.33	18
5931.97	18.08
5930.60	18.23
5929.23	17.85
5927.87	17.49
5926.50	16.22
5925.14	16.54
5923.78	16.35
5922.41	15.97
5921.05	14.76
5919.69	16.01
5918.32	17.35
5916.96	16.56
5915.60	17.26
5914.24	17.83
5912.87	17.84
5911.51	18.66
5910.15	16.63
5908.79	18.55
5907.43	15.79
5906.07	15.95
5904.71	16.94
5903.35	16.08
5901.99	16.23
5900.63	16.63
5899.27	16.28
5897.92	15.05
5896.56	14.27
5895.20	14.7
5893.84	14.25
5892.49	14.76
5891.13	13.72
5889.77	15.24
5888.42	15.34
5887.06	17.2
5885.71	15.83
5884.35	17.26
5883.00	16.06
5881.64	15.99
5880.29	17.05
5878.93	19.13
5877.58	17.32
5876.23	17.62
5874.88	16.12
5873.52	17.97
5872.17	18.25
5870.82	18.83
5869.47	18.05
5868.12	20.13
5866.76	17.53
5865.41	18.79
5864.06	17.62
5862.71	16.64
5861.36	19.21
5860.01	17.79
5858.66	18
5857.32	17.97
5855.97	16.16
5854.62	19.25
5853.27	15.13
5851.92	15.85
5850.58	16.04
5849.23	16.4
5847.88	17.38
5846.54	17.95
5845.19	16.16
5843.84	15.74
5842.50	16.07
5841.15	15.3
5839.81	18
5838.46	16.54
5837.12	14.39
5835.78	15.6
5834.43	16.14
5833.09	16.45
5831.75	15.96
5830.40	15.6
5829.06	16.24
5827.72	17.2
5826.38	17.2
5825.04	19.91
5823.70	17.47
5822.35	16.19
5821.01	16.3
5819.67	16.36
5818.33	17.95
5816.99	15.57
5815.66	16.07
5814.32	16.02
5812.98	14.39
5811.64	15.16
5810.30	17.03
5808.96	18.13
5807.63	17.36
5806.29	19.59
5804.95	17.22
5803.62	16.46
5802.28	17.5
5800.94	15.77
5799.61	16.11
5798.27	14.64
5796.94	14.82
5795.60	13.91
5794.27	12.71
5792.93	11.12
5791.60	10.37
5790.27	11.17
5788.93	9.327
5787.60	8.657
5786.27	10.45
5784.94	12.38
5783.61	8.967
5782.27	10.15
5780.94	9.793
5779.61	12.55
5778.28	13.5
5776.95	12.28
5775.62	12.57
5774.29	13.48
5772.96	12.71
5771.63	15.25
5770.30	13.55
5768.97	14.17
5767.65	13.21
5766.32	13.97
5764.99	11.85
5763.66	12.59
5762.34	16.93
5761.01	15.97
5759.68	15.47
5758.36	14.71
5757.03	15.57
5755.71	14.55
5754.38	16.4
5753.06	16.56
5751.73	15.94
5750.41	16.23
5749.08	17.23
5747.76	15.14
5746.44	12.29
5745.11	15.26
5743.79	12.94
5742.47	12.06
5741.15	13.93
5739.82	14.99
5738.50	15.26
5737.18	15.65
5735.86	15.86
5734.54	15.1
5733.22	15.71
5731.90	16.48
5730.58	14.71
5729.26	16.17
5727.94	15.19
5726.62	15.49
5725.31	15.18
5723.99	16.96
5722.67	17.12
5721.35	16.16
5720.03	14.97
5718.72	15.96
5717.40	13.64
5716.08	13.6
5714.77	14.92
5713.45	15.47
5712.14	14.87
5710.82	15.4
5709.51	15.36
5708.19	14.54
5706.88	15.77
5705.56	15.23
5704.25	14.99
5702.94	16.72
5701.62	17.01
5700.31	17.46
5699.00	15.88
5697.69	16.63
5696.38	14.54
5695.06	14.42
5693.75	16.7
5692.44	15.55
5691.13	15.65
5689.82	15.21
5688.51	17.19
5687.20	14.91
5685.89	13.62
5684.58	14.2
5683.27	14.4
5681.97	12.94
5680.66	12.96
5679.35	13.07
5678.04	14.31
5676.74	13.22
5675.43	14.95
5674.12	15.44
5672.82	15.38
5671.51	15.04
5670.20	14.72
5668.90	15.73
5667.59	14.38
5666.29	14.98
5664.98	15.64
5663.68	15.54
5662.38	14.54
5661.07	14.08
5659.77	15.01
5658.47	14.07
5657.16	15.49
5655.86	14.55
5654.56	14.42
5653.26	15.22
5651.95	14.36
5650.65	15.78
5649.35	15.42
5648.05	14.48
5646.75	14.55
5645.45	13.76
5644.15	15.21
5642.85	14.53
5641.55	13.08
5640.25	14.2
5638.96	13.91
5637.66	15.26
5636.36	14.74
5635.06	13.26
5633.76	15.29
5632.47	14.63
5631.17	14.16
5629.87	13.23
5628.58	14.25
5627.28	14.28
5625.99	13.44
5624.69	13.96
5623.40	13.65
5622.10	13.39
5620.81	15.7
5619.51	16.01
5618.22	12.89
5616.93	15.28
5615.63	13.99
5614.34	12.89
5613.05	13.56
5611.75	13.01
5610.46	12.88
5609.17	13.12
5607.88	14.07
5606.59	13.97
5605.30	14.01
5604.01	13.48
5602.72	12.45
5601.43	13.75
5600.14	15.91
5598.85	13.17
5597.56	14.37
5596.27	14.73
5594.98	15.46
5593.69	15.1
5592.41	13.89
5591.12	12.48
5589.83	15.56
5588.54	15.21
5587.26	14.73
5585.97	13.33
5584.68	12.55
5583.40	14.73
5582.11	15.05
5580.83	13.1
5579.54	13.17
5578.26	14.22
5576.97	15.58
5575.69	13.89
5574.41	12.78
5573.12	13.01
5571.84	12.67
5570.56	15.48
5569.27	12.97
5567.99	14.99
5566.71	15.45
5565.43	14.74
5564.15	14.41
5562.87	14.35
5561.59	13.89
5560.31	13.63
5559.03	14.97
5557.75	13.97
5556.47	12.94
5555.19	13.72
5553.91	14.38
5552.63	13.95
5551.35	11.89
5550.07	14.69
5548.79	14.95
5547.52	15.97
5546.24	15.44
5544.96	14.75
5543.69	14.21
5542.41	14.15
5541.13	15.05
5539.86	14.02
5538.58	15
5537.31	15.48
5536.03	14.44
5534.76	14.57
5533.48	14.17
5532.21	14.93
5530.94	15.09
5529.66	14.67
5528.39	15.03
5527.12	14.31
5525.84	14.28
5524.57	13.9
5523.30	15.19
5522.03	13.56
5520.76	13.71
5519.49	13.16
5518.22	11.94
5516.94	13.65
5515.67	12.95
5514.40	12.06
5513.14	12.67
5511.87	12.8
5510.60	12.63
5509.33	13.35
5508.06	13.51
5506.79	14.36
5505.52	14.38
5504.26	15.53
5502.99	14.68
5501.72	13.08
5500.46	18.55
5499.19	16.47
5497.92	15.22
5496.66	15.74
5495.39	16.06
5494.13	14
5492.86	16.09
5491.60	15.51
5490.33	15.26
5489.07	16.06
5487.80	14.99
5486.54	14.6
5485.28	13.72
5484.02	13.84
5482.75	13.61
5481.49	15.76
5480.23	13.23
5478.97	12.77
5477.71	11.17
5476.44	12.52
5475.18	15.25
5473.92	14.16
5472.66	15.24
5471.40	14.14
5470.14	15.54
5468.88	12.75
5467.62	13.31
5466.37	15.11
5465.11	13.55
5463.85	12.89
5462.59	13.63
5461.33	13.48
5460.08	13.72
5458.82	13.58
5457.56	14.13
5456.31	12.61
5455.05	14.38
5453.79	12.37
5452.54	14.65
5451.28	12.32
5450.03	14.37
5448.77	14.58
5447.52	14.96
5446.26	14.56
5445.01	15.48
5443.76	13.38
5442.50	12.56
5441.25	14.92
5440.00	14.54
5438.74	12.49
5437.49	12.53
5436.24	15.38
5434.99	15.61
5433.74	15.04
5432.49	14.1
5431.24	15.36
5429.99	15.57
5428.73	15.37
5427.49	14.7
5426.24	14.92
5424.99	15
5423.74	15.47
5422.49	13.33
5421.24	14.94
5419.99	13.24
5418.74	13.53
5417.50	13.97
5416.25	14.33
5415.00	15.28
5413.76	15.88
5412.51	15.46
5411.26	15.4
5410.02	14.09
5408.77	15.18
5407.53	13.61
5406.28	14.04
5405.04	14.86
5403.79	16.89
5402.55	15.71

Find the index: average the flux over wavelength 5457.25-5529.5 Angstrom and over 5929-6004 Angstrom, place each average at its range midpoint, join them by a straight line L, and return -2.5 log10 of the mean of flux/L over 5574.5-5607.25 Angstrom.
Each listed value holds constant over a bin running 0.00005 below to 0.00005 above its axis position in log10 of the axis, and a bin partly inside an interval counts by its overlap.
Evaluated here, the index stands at 0.07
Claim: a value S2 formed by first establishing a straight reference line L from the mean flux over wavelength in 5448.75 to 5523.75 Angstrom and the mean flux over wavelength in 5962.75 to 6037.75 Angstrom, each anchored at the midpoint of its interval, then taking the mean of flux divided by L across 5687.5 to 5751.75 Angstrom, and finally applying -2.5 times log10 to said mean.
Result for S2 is 0.08 mag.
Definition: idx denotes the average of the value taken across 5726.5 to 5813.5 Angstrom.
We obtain 14.3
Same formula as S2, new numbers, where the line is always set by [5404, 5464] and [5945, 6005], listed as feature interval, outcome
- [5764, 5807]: 0.29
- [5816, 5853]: 0.06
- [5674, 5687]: 0.17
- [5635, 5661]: 0.10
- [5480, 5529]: 0.04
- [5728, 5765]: 0.12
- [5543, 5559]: 0.07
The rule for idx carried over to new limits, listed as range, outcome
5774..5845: 14.8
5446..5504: 14.3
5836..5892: 17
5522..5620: 14.2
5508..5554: 14.1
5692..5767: 15.3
